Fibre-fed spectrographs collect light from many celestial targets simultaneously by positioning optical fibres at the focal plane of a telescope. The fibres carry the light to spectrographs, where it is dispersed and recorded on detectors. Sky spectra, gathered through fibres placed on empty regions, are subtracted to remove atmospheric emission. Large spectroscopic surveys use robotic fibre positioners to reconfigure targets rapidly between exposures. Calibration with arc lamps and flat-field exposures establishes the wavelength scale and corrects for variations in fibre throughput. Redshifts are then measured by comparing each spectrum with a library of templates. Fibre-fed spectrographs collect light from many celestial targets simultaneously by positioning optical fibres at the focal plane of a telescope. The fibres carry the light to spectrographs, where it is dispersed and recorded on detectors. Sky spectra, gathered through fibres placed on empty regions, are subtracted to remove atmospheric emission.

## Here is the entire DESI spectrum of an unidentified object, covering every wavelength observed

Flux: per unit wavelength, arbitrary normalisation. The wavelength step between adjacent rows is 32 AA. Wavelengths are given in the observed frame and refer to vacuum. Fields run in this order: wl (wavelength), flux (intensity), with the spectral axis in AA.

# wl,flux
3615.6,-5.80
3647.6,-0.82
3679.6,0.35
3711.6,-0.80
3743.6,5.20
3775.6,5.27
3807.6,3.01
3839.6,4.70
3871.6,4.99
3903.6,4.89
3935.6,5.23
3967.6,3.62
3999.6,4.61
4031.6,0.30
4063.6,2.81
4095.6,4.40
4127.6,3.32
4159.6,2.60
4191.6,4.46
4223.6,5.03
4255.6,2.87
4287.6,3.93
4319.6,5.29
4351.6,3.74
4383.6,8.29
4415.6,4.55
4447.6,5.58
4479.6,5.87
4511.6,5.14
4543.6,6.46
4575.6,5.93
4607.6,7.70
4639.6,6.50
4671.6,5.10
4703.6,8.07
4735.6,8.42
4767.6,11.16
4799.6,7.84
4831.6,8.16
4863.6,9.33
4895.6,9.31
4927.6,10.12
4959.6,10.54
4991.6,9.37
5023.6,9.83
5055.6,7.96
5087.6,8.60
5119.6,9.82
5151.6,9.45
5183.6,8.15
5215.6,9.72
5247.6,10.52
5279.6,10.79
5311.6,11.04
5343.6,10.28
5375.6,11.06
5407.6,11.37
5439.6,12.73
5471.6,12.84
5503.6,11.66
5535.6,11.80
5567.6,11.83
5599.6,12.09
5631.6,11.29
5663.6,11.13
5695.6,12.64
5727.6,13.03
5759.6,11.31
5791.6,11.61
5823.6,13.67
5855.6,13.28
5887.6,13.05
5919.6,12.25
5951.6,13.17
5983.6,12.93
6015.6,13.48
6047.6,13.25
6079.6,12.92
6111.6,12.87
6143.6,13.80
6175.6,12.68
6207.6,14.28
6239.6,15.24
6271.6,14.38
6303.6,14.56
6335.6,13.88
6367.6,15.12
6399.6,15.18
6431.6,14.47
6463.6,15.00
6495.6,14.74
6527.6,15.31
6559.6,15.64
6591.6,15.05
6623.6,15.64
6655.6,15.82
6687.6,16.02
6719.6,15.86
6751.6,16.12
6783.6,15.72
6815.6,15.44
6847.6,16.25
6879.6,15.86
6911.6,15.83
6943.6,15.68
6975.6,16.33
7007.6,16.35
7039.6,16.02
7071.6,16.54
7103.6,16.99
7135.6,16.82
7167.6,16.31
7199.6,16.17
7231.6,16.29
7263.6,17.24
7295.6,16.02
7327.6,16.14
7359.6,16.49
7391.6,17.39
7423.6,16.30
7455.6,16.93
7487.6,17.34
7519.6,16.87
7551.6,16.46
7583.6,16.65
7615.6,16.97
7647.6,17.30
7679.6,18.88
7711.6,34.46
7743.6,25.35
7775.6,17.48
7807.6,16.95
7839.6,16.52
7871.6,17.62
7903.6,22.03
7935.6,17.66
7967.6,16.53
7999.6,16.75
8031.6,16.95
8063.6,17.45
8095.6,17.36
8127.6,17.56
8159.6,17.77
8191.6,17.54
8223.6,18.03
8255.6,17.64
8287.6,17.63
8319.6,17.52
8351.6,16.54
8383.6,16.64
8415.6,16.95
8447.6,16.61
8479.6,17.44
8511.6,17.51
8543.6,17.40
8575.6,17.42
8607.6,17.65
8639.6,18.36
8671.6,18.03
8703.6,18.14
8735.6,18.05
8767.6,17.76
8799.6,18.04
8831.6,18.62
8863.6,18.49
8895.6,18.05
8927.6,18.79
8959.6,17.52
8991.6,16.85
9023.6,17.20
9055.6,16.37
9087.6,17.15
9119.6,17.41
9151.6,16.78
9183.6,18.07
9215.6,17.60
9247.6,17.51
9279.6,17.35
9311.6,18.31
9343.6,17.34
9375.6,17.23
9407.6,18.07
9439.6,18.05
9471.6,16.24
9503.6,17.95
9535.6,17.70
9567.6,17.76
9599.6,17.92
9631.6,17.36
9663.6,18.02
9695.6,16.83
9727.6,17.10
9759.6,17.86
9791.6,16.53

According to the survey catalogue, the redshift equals 0.17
